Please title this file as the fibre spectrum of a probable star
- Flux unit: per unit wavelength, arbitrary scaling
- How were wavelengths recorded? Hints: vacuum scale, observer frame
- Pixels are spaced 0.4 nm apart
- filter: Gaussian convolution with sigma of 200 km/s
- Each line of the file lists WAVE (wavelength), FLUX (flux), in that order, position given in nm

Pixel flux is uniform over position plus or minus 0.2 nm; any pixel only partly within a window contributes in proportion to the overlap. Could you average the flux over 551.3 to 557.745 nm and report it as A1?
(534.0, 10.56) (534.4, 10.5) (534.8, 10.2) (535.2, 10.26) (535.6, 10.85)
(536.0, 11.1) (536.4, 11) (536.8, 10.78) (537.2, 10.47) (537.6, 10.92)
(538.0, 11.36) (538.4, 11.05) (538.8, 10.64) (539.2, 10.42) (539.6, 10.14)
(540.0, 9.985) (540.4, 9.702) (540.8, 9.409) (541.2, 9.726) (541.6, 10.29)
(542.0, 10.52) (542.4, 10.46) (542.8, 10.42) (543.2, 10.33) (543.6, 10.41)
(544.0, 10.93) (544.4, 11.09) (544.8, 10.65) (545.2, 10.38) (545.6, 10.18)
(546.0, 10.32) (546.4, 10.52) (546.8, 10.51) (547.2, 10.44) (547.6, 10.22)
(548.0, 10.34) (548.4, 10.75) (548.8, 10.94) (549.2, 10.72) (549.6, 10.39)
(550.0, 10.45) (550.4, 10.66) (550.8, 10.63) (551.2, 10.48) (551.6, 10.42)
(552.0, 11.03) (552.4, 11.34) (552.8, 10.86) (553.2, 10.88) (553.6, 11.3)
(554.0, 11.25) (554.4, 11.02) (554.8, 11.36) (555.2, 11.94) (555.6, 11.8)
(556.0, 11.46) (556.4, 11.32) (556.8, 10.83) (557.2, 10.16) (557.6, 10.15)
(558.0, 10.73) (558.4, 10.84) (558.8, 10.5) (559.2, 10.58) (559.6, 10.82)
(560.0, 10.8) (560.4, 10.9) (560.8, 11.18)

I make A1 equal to 11.1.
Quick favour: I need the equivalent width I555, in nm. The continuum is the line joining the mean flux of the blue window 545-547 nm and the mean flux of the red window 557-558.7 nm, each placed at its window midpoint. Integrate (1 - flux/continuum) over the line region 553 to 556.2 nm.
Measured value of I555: -0.28 nm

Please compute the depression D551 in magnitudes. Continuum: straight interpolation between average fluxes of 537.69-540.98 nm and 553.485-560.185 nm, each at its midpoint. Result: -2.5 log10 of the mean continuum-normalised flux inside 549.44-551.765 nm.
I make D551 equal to 0.03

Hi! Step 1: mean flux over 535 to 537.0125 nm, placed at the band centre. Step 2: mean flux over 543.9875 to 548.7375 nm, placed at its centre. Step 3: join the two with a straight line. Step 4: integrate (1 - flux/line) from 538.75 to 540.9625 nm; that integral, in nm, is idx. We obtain 0.140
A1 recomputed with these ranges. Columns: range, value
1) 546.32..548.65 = 10.5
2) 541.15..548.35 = 10.5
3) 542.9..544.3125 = 10.6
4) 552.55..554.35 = 11.1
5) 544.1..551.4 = 10.5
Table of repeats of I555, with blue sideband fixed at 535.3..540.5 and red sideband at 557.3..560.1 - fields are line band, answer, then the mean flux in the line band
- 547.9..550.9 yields 0.00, 10.6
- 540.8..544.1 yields 0.10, 10.3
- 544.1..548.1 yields 0.06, 10.5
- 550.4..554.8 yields -0.13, 10.9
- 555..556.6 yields -0.15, 11.6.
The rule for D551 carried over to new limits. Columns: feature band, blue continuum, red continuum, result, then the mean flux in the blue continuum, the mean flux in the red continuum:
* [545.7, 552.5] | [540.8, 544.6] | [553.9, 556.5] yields 0.04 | 10.4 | 11.5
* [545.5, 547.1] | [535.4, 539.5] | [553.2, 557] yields 0.07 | 10.8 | 11.3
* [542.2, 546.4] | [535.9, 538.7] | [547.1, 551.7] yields 0.02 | 10.9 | 10.5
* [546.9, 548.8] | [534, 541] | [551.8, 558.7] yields 0.04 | 10.5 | 11.1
